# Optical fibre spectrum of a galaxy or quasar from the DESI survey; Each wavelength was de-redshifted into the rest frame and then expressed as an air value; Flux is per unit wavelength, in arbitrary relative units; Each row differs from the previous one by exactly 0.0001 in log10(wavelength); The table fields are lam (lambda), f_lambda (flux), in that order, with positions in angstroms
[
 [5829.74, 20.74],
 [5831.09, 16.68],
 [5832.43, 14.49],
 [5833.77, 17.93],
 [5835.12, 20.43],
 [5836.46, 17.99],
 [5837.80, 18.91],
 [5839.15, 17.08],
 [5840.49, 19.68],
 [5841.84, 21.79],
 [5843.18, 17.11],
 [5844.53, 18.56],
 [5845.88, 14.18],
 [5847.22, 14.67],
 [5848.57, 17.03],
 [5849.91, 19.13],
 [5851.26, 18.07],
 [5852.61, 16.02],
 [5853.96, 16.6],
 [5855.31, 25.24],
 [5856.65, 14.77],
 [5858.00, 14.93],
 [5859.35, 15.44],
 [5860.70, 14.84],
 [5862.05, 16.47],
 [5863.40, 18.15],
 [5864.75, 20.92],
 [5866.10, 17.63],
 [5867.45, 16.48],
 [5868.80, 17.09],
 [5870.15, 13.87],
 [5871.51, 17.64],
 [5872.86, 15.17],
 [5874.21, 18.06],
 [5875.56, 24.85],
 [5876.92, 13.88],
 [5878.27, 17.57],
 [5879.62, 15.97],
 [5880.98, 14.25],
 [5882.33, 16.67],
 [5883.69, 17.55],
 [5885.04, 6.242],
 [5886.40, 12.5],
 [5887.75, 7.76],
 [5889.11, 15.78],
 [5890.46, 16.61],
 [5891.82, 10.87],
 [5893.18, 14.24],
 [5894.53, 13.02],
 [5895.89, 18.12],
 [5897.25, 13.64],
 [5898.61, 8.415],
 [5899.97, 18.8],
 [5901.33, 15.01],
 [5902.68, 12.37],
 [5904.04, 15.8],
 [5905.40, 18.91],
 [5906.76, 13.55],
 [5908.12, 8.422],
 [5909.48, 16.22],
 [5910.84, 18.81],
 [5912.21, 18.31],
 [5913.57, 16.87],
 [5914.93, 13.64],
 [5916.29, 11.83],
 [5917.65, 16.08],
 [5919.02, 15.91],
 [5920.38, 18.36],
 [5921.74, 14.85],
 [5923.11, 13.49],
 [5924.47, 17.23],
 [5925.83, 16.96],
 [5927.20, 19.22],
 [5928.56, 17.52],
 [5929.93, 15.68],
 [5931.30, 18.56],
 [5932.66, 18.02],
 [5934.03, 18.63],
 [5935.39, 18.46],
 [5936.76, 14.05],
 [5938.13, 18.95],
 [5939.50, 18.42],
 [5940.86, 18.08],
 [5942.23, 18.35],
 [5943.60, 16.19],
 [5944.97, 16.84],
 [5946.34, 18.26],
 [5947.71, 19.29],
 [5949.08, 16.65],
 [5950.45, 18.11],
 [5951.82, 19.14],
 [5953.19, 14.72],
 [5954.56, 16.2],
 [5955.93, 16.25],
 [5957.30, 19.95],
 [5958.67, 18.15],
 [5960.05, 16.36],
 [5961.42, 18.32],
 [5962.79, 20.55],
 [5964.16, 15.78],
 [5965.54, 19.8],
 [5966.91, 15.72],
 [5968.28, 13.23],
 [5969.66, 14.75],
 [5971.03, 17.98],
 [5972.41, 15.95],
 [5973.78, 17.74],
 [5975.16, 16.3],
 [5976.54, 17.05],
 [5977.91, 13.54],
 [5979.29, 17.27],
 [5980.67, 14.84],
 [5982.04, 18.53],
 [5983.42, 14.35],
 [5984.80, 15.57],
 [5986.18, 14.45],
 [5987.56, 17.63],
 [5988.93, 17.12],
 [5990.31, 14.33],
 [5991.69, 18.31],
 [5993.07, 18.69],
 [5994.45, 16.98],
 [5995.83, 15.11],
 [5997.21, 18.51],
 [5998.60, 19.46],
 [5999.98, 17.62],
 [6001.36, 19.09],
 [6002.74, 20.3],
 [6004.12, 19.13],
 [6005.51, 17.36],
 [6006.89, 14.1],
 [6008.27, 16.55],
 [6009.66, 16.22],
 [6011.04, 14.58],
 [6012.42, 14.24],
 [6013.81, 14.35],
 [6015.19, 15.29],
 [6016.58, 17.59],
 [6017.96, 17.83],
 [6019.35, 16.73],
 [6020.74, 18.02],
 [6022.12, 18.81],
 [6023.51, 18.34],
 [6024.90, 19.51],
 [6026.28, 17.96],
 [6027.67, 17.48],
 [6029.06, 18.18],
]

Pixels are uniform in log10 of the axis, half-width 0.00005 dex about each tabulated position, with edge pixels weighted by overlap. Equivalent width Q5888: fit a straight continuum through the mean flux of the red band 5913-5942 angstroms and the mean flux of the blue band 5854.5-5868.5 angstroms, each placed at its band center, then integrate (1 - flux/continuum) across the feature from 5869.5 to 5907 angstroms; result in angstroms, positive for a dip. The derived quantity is 4.9 angstroms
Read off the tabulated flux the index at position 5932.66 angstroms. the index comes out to 18.02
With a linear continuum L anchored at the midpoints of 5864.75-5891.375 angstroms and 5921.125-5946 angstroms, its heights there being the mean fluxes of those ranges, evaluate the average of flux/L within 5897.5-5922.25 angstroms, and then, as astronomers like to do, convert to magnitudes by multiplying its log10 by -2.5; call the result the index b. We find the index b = 0.10 mag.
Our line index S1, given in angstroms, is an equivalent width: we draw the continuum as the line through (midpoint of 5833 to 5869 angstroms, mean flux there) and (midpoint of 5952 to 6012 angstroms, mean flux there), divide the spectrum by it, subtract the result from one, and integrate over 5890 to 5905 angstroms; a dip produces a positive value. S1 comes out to 2.6 angstroms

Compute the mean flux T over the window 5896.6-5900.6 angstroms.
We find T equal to 13.5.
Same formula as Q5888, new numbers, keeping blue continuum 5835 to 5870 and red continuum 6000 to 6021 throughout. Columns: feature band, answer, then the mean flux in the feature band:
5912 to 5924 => 1.27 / 15.4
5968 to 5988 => 1.12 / 16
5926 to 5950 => -0.81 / 17.7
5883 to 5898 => 3.53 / 13.3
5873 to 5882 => 0.09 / 17.3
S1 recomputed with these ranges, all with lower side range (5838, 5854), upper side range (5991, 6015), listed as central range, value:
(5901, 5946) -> 2.4 angstroms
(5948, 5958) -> -0.1 angstroms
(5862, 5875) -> 0.2 angstroms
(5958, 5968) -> -0.3 angstroms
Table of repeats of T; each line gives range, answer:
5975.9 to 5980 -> 15.9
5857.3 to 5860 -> 15.2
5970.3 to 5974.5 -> 17.2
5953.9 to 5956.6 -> 16.2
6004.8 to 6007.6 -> 15.7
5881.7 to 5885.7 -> 13.5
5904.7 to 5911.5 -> 15.2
